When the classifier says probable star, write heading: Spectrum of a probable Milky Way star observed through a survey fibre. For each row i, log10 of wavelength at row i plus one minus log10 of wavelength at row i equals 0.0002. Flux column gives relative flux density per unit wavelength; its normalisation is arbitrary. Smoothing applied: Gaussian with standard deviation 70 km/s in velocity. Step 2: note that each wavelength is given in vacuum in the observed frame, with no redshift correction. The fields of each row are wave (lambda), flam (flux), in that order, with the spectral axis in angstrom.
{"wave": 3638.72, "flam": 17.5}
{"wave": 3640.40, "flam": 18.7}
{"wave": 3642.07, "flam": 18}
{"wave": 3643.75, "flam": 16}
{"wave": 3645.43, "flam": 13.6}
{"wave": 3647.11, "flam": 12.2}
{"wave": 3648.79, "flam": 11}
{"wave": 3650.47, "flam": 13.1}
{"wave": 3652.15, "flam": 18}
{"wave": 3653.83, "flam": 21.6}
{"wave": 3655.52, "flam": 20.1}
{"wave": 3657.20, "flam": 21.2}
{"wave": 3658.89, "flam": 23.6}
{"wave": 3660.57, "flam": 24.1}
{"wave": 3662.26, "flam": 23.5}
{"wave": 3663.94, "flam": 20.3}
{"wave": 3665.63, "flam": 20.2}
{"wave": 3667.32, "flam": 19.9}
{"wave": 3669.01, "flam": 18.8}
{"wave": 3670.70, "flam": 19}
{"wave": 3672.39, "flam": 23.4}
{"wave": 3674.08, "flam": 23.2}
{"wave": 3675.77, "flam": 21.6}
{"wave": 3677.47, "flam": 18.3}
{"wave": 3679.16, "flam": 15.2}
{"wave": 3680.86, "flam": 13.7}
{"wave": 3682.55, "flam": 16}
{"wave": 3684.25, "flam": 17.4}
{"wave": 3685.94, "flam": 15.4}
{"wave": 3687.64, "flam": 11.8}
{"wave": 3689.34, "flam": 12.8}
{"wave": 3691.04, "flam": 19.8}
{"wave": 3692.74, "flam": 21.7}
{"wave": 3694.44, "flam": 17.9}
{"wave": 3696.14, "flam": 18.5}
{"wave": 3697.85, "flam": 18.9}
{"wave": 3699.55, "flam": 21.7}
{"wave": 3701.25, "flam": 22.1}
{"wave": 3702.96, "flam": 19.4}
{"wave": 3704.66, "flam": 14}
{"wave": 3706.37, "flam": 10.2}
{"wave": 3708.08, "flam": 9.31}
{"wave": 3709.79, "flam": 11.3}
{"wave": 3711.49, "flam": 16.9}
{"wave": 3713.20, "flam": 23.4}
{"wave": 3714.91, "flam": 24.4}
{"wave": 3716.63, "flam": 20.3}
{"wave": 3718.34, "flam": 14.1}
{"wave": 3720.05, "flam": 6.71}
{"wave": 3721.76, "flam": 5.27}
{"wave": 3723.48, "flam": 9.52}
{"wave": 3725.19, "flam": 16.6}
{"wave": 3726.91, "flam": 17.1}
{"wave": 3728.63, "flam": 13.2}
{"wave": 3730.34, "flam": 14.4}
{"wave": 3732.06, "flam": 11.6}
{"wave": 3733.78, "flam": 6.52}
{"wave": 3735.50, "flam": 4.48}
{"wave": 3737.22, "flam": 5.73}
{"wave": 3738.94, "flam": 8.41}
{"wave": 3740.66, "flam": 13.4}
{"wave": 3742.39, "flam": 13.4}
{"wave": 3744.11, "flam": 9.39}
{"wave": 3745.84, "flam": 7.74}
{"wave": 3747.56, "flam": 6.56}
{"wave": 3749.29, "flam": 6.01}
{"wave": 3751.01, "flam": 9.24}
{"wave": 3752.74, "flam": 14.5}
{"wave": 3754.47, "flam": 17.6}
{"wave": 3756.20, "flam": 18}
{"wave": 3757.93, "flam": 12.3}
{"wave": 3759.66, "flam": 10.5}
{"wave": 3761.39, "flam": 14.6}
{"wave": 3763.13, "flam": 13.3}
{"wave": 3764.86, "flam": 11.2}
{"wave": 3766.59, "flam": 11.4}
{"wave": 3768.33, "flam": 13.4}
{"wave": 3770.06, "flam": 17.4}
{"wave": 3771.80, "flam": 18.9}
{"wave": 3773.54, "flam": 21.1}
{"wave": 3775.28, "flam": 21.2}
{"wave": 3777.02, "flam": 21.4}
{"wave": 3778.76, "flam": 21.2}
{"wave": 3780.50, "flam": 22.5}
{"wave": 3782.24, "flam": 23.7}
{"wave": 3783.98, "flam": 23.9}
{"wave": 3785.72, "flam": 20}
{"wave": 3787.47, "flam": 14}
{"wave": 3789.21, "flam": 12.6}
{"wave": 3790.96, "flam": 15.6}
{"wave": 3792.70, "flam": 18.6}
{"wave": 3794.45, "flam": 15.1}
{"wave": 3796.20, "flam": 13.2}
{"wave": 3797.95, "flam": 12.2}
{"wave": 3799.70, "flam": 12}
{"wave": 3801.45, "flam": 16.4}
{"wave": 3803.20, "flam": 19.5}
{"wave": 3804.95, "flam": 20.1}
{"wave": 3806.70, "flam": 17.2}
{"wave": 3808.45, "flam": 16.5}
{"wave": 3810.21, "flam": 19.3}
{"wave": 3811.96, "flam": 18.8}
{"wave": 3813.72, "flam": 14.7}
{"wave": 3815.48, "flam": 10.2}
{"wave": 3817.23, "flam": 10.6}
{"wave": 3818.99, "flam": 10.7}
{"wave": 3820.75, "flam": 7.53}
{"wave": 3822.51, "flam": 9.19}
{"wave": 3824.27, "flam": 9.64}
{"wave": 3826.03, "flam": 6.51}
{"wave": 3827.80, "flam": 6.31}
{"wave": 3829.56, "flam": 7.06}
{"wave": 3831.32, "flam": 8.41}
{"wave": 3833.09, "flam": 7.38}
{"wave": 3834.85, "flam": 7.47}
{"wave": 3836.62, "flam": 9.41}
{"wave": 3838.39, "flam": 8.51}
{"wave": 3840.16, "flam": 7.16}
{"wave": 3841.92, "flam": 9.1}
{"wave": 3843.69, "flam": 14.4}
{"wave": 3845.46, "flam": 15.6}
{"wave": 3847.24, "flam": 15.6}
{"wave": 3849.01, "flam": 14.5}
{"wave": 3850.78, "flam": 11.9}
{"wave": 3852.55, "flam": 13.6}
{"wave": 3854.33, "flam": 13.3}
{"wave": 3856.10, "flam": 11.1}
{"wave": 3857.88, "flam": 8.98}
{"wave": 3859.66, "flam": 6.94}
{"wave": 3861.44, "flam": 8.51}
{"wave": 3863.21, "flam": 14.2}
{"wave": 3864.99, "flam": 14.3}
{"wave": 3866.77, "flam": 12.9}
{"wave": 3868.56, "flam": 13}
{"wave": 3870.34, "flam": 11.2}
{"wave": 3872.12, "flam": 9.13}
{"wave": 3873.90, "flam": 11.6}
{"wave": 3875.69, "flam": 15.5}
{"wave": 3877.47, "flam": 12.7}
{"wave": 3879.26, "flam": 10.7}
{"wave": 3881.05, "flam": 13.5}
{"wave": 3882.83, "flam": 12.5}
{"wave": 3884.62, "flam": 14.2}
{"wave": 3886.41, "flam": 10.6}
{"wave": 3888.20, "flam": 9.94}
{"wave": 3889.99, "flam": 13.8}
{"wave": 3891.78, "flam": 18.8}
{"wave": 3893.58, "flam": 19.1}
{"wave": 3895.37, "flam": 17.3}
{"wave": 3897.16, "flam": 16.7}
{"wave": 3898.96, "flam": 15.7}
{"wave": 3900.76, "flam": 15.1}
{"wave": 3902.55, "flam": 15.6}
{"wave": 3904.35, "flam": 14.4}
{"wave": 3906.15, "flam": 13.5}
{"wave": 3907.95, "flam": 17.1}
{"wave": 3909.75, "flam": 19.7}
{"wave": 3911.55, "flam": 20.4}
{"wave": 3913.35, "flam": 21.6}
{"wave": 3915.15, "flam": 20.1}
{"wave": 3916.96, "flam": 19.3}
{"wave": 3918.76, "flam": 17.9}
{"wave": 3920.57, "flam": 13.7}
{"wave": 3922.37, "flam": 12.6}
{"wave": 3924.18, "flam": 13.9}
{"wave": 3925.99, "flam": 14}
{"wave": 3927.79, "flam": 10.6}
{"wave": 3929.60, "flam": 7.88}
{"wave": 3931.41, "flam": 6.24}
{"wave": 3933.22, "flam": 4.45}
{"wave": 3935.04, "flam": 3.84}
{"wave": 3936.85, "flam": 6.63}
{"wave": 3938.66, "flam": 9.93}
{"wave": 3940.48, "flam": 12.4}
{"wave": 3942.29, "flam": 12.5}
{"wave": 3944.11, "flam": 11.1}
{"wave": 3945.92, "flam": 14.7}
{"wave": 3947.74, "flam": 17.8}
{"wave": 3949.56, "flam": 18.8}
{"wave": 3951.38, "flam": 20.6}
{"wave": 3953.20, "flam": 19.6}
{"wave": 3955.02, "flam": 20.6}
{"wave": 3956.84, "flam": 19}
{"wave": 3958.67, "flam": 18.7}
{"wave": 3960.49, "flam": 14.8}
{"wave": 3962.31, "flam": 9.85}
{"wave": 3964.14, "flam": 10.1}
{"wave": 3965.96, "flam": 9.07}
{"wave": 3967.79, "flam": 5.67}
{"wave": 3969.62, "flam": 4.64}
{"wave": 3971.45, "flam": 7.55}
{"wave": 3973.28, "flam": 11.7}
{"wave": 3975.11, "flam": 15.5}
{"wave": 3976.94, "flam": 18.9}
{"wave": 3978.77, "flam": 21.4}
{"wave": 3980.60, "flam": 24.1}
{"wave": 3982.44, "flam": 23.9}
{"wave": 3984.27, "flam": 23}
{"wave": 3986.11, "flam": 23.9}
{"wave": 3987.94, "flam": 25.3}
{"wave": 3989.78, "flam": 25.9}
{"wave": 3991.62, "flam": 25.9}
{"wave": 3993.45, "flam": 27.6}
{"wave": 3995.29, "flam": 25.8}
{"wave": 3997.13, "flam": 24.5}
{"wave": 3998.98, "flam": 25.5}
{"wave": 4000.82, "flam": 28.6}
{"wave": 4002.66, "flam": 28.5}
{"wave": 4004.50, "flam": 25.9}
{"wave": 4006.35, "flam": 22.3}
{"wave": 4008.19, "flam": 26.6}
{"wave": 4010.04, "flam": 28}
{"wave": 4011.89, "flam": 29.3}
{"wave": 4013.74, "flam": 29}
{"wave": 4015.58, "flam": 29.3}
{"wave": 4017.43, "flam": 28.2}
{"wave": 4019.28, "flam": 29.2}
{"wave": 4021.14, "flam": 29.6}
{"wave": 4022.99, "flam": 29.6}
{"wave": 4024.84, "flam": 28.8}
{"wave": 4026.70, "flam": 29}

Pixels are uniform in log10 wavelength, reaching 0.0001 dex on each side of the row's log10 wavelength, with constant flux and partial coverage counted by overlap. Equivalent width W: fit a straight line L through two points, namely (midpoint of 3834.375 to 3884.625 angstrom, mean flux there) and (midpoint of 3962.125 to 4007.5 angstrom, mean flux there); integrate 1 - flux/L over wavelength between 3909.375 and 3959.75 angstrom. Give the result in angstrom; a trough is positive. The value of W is 6.4 angstrom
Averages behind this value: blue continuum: 11.8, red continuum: 20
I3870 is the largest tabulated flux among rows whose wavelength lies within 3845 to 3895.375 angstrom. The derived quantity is 19.1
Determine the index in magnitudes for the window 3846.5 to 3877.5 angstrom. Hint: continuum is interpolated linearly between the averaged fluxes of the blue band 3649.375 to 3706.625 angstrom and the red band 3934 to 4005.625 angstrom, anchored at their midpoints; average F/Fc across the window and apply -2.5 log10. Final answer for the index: 0.44 mag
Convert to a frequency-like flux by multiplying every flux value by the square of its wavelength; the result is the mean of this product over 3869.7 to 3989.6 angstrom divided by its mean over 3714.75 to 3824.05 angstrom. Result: 1.1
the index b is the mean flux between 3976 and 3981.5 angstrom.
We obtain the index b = 21.5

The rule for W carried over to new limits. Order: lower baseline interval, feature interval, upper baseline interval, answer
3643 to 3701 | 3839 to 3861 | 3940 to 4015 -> 8.57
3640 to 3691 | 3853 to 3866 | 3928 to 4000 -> 4.38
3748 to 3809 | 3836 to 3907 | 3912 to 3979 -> 8.20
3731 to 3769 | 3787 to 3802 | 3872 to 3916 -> -2.62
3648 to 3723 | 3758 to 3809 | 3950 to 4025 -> 5.96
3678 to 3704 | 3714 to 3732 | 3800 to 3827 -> 2.66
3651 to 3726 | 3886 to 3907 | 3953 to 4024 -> 5.50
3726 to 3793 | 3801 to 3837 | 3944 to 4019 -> 8.73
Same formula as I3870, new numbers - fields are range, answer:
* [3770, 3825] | 23.9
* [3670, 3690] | 23.4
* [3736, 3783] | 23.7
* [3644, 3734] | 24.4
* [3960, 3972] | 14.8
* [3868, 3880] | 15.5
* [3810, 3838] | 19.3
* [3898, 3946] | 21.6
